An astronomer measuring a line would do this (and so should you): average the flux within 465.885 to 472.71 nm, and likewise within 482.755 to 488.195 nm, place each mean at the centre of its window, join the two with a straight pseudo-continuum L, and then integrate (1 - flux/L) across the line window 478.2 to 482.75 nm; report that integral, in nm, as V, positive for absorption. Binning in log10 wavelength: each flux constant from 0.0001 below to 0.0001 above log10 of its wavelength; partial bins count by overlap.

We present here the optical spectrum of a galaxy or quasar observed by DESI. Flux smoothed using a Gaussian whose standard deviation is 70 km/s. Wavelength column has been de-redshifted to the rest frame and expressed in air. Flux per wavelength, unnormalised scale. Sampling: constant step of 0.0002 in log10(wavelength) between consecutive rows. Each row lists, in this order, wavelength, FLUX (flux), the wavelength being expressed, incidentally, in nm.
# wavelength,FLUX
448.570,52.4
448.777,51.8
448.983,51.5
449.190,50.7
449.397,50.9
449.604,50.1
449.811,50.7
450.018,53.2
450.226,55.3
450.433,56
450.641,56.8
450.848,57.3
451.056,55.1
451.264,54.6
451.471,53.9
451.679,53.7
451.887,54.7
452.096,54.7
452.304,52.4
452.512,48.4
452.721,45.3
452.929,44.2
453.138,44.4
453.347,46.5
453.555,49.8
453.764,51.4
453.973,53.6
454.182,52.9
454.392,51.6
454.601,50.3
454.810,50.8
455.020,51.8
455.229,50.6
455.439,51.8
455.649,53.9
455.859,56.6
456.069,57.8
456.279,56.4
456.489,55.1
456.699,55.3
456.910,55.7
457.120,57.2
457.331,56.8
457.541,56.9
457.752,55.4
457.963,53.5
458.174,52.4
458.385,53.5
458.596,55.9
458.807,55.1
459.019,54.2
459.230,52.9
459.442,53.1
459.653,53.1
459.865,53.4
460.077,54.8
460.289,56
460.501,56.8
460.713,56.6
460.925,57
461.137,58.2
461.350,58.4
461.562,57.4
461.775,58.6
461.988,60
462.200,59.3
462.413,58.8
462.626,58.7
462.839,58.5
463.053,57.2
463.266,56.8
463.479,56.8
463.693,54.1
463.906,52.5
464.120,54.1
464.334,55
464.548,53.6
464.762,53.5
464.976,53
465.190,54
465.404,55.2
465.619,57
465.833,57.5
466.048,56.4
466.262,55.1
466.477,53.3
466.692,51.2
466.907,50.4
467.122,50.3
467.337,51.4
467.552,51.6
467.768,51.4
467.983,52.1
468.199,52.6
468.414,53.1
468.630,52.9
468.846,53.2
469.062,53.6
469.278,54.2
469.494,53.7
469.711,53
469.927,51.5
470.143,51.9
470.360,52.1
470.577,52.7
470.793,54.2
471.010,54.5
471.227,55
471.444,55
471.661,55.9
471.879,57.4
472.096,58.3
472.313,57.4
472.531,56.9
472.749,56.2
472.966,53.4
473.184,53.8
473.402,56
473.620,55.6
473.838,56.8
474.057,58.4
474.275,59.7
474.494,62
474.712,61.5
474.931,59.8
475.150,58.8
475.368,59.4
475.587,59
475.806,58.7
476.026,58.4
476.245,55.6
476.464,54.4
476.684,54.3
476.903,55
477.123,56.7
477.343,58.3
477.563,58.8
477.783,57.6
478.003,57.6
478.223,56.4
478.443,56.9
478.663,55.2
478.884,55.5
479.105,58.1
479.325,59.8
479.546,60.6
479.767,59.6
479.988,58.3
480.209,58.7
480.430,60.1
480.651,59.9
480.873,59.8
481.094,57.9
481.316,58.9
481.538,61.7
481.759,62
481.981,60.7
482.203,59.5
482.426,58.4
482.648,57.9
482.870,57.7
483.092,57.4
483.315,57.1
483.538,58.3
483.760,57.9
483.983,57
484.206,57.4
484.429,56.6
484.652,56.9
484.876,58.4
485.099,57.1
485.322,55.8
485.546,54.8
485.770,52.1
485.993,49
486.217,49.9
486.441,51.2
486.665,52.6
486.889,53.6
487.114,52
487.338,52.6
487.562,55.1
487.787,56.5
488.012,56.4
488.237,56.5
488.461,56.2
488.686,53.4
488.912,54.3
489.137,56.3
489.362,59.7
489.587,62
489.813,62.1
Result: -0.35 nm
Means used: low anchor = 53.7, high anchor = 55.2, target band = 58.9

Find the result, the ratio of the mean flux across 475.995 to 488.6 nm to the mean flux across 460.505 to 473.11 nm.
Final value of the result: 1.03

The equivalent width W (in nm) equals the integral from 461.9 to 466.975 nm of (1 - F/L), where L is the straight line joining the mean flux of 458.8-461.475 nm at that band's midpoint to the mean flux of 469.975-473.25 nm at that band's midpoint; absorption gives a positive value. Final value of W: -0.03 nm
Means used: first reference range 55.4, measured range 55.5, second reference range 54.9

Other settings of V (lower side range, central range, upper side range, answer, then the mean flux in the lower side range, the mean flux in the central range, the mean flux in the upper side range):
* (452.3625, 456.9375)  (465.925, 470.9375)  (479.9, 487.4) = 0.12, 51.5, 52.7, 56.8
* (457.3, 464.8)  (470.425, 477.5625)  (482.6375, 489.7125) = -0.15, 55.8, 56.8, 55.6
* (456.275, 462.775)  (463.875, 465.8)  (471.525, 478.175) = 0.07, 56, 54.4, 57.4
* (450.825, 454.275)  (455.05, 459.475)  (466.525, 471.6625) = -0.27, 51.2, 54.7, 52.8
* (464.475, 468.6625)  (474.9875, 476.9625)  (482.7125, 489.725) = -0.10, 53.3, 57.2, 55.6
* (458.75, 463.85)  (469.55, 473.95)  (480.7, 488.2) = 0.12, 56.5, 54.9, 56.4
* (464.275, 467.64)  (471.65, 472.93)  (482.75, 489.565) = -0.06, 53.7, 56.9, 55.4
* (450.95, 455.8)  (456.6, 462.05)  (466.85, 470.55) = -0.43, 51.2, 55.7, 52.3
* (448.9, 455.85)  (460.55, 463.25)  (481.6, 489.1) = -0.26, 51.8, 58.2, 55.9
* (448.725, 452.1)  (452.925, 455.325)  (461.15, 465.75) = 0.19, 53.6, 50.1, 56.3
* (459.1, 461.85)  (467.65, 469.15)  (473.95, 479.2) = 0.11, 55.8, 52.7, 57.7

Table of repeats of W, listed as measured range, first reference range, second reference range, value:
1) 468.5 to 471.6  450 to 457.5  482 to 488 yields 0.051 nm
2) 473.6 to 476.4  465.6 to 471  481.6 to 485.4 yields -0.179 nm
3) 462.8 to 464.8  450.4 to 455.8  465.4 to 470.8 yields -0.093 nm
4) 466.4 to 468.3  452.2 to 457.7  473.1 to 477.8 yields 0.136 nm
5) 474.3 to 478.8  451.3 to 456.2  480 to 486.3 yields -0.129 nm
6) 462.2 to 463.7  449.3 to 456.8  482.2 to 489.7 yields -0.117 nm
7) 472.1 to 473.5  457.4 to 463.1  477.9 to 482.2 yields 0.050 nm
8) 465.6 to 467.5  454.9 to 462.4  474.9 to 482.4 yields 0.107 nm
